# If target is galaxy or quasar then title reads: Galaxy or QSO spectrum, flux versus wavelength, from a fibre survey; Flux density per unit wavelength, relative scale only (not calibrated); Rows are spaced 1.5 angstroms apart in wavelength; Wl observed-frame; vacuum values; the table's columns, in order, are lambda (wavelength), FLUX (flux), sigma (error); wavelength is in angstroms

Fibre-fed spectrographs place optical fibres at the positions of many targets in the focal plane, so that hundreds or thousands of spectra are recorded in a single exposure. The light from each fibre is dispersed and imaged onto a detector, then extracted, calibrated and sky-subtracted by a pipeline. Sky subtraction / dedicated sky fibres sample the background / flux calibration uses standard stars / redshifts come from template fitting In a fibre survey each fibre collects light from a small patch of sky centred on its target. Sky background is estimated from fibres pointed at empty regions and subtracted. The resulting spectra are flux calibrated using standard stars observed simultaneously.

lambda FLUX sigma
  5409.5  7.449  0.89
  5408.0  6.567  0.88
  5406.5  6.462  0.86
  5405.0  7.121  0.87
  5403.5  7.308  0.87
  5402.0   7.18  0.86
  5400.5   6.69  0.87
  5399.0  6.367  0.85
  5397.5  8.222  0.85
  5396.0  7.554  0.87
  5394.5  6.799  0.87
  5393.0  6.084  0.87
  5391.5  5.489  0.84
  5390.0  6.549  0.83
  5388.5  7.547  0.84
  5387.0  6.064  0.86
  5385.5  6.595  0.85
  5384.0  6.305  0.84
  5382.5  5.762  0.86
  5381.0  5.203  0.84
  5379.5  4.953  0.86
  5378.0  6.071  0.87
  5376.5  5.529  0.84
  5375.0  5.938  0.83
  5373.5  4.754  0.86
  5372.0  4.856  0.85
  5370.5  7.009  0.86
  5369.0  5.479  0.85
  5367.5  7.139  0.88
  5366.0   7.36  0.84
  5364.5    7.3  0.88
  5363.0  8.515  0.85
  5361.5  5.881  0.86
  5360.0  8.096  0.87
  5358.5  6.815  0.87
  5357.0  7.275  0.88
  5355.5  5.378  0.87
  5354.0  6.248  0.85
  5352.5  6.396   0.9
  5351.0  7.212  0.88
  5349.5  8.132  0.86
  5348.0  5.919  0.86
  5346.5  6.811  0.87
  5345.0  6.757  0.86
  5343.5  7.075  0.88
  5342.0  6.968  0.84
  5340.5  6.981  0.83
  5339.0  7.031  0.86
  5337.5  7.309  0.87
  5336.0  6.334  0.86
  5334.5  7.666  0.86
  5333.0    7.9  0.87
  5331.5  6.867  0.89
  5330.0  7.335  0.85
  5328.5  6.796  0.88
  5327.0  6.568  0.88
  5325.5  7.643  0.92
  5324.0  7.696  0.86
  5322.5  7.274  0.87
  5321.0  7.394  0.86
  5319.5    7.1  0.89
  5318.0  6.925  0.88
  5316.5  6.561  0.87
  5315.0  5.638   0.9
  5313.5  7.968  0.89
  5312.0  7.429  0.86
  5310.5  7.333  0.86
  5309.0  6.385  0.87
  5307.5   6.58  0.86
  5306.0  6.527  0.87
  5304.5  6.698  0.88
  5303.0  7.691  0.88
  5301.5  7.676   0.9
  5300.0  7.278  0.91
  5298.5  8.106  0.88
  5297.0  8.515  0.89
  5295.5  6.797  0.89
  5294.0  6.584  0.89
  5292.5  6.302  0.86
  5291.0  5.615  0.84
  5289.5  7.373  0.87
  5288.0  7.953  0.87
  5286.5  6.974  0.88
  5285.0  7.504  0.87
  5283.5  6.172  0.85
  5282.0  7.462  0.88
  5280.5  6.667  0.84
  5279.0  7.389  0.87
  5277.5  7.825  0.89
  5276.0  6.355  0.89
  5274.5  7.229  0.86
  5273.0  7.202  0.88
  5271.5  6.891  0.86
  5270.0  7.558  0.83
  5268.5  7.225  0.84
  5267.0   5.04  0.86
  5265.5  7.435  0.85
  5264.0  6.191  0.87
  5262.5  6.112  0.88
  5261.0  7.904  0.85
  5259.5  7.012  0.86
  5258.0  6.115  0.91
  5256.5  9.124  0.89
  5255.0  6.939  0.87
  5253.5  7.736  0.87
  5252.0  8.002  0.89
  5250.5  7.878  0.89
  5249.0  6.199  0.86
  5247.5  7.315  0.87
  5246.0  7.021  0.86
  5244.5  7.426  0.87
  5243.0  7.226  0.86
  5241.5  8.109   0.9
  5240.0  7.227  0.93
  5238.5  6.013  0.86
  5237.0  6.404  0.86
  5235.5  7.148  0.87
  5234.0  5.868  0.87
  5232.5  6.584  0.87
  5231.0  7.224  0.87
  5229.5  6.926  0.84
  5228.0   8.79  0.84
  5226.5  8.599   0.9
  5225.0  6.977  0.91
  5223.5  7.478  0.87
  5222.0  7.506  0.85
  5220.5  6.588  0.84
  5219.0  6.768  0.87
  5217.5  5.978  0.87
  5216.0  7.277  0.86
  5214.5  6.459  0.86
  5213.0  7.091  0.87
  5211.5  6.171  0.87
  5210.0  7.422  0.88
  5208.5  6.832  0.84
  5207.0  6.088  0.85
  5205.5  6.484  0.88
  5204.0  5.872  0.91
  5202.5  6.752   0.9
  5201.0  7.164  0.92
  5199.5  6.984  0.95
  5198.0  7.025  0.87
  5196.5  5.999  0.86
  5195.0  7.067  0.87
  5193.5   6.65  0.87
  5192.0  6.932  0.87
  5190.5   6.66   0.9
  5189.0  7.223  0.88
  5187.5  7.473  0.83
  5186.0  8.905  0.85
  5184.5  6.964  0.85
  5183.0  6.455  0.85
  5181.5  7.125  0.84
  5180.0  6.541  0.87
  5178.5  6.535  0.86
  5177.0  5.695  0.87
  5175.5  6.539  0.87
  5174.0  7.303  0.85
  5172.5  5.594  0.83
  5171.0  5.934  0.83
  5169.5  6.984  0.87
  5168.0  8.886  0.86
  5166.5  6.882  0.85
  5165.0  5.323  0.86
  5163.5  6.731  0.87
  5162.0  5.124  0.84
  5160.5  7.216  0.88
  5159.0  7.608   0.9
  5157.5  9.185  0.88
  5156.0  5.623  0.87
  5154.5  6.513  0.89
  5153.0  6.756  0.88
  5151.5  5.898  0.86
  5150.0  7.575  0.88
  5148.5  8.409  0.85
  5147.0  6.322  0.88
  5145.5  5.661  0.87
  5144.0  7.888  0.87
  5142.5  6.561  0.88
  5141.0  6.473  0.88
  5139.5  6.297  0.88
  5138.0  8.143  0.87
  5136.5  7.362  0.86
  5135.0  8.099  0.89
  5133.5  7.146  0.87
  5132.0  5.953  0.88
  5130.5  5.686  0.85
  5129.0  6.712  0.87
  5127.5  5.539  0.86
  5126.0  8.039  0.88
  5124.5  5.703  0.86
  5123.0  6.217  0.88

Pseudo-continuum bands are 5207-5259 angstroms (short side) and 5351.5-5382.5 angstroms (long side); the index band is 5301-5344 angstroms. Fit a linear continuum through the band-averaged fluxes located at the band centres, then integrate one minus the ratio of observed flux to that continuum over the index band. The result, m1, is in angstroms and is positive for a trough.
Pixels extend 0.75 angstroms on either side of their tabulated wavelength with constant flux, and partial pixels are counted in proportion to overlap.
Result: -3.31 angstroms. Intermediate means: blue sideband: 7.11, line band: 7.08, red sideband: 6.3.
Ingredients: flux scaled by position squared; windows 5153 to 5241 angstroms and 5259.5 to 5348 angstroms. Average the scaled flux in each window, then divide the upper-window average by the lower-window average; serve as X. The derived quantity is 1.07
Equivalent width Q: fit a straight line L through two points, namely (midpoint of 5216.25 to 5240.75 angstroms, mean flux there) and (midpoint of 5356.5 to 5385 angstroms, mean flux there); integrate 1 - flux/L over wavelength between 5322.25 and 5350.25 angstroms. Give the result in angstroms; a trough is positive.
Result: -2.7 angstroms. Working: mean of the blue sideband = 7.01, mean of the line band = 7.11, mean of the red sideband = 6.32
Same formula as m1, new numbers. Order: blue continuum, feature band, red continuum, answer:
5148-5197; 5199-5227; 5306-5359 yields 0.1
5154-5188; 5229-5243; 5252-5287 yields 0.3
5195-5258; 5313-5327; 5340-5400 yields -0.8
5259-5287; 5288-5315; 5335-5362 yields -0.7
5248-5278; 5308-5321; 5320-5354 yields 0.3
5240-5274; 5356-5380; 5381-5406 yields 1.2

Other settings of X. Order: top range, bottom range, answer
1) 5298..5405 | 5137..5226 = 1.06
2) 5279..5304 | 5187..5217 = 1.10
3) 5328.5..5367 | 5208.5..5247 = 1.04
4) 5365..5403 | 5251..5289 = 0.92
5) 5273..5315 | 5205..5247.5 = 1.04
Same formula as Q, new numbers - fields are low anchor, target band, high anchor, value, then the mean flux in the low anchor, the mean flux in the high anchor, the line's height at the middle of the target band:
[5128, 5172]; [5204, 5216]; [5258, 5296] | 0.4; 6.85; 6.9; 6.87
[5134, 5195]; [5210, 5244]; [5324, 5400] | -1.0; 6.9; 6.67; 6.83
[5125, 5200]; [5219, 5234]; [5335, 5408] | -1.2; 6.84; 6.6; 6.77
